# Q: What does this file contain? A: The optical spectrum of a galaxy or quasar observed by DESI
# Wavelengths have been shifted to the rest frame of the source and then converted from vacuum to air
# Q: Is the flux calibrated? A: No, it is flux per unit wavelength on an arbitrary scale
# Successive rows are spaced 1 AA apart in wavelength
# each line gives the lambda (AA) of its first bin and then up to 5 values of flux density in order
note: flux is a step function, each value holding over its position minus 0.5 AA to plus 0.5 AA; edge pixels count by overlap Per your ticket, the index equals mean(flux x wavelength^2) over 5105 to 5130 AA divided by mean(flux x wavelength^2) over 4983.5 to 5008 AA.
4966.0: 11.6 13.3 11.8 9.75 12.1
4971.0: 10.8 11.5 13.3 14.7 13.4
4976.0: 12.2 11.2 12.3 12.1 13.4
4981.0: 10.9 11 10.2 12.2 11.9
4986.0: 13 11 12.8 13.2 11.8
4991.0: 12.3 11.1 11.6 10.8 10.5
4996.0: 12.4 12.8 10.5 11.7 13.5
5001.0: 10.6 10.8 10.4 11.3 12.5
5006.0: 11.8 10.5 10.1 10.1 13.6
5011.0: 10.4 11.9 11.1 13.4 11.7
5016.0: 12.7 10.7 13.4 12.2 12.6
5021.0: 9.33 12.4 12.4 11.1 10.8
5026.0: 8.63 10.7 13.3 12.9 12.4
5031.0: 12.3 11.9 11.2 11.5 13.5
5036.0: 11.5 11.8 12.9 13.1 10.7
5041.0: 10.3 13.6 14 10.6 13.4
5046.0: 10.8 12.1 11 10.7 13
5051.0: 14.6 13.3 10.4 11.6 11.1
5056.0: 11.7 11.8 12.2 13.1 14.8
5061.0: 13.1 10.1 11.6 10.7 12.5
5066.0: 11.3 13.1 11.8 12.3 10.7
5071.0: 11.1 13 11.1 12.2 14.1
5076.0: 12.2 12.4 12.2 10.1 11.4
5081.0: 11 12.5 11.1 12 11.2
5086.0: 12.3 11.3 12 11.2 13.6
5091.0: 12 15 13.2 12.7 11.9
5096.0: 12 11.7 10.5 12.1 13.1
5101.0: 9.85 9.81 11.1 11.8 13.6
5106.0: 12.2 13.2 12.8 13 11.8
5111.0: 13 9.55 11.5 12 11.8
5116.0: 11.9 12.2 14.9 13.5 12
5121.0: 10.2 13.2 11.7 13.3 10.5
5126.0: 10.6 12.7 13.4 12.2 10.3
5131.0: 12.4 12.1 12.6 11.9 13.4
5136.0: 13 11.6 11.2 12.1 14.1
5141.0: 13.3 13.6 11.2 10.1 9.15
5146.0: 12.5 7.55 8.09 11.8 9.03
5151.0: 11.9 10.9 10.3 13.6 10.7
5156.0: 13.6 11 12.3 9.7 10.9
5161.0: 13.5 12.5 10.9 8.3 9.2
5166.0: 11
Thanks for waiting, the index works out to 1.1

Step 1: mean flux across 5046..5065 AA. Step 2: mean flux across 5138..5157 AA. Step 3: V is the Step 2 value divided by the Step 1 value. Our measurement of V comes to 0.9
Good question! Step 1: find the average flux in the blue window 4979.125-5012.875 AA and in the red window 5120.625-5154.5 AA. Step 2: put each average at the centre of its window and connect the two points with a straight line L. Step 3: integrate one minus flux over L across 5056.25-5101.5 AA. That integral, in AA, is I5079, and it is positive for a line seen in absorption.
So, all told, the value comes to -1.6 AA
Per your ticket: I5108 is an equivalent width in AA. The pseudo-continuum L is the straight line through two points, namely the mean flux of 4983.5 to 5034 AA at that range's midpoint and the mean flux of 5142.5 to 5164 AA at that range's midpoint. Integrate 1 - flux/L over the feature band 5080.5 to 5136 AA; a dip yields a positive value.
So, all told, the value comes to -4.53 AA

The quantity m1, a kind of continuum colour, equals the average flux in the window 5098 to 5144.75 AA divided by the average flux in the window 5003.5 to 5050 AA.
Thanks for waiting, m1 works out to 1.03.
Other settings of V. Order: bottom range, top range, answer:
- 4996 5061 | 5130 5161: 0.97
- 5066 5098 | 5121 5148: 0.98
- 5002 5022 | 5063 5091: 1.03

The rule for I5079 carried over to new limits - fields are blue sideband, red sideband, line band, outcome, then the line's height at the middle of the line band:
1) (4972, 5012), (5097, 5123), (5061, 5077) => 0.0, 11.9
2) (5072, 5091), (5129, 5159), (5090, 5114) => -0.6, 11.8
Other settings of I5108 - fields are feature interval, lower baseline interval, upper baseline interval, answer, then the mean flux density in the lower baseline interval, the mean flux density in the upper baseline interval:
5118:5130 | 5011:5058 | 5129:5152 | -0.62 AA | 11.9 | 11.5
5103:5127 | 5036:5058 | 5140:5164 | -1.40 AA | 12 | 11.2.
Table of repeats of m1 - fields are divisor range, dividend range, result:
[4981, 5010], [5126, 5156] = 1.01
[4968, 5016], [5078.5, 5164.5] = 1.00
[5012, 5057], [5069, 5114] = 1.00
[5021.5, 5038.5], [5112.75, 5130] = 1.03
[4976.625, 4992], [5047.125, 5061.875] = 1.03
